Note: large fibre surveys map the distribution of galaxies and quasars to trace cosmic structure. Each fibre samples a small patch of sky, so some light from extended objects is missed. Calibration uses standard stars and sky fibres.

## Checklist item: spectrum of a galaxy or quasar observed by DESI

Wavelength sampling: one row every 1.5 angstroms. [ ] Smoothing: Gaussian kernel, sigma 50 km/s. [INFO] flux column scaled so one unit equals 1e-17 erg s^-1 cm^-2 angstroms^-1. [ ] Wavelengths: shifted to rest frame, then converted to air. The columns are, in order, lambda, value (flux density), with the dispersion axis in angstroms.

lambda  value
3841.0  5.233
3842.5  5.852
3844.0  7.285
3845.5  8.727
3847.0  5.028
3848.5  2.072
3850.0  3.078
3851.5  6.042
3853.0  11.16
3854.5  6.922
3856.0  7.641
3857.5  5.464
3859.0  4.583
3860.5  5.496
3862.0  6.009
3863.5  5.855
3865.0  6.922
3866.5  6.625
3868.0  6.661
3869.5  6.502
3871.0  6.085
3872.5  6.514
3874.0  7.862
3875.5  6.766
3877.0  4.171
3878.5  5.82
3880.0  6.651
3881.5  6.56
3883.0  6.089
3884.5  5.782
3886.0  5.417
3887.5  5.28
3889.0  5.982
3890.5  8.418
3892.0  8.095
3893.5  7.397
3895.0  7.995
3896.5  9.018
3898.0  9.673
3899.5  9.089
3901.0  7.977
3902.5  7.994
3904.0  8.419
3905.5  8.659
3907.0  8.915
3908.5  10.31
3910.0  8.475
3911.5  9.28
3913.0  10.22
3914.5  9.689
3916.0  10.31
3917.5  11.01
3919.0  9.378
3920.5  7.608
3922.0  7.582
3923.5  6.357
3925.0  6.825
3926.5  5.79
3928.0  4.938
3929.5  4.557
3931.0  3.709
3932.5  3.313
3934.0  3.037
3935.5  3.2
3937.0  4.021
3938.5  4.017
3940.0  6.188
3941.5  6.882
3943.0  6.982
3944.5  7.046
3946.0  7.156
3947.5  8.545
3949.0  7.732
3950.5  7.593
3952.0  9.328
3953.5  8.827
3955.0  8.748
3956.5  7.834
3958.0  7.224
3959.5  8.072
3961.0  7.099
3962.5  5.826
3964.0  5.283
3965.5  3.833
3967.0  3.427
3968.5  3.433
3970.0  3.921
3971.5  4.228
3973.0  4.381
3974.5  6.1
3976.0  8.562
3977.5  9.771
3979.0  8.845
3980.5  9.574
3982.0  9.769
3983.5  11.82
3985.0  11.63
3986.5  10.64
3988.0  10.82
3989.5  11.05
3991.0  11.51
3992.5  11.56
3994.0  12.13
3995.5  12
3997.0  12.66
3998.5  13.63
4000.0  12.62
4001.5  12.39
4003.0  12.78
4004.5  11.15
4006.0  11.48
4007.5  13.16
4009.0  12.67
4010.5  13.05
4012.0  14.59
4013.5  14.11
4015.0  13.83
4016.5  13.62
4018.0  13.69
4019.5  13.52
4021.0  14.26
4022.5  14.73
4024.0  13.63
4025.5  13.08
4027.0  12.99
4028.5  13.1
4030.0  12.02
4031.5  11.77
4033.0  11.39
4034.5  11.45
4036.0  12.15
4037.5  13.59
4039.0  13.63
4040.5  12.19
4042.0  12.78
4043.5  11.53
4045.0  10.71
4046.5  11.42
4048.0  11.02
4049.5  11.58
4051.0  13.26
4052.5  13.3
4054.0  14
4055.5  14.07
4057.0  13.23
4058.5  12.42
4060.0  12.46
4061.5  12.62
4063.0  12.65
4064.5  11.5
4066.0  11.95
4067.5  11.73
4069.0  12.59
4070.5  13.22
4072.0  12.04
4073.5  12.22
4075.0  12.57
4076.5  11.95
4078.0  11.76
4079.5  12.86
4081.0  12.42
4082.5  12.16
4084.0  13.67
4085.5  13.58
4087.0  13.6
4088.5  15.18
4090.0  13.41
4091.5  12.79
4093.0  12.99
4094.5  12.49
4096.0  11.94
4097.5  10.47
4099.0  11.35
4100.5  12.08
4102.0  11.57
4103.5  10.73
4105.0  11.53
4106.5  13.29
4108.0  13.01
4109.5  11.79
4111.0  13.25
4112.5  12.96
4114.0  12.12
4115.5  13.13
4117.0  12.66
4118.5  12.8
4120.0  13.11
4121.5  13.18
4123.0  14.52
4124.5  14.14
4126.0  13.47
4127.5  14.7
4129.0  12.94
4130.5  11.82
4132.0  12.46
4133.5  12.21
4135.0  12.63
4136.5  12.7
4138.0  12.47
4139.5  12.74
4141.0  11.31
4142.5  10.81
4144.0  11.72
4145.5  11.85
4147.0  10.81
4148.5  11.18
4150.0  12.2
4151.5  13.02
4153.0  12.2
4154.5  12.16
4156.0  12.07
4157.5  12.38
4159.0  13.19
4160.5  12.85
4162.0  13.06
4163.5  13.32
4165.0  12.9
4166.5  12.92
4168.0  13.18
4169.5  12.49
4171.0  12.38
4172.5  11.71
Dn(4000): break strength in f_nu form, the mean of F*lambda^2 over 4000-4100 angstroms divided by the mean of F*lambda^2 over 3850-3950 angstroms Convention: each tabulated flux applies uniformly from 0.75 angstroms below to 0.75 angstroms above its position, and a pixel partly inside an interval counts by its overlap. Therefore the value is 2.0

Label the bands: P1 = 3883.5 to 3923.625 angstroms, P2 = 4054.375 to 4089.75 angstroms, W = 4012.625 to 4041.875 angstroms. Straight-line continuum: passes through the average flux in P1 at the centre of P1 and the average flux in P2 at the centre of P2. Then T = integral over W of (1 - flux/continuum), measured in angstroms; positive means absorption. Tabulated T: -3.90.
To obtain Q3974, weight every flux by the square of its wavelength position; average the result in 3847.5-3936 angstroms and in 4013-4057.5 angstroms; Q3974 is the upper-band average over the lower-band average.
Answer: 2.0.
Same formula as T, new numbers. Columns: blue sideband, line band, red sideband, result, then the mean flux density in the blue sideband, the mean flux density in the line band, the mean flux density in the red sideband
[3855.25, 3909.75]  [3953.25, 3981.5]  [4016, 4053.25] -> 10.0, 7.03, 6.57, 12.6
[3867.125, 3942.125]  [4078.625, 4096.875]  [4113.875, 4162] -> -2.7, 7.01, 13.1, 12.6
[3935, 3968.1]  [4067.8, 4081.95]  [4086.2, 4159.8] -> -2.0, 6.58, 12.4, 12.5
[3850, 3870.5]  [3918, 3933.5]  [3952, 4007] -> 3.6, 6.47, 6.04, 9.04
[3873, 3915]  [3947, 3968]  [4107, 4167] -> 4.5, 7.7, 7.04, 12.6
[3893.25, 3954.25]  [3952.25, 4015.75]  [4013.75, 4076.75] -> 3.3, 7.44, 9.66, 12.7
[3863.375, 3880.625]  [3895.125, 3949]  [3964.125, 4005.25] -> 2.0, 6.39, 7.33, 9.35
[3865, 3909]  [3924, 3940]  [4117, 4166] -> 7.3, 7.24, 4.46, 12.6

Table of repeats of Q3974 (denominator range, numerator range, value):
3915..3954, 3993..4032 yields 2.05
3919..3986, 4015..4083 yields 1.99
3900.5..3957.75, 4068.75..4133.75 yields 1.89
